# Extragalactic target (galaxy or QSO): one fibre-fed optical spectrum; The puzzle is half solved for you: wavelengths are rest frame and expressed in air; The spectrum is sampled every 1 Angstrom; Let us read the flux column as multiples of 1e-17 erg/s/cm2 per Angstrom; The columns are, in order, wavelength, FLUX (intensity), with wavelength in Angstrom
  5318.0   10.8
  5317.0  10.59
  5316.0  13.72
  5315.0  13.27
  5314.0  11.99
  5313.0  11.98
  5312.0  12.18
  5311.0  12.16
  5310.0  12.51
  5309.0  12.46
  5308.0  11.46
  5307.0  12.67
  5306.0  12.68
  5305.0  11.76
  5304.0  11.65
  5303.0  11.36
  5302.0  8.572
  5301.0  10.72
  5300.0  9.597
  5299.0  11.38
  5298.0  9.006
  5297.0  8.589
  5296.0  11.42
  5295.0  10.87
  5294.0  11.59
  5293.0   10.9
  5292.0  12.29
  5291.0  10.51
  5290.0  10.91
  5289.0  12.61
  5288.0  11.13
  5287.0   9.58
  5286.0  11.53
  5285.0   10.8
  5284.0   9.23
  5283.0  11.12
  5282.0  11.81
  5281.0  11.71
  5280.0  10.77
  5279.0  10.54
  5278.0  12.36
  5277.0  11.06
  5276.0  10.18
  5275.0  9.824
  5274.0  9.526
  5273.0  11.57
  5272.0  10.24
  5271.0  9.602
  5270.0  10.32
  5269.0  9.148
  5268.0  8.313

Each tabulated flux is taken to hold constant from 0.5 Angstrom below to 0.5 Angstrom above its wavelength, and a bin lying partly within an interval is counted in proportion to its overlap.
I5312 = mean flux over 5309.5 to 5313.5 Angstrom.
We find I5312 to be 12.2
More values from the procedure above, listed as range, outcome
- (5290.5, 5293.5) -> 11.2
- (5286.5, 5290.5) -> 11.1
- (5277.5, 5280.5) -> 11.2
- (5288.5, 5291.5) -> 11.3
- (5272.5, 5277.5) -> 10.4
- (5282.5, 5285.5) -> 10.4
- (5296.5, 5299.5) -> 9.66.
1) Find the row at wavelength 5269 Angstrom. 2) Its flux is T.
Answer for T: 9.148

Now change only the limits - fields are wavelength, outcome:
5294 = 11.59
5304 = 11.65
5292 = 12.29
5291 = 10.51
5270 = 10.32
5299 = 11.38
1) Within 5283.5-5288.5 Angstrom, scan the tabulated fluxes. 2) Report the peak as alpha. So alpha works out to 11.53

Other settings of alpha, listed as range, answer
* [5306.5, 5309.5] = 12.67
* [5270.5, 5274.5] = 11.57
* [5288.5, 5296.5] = 12.61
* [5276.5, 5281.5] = 12.36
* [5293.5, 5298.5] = 11.59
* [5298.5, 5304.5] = 11.65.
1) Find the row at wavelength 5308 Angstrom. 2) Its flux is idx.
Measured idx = 11.46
